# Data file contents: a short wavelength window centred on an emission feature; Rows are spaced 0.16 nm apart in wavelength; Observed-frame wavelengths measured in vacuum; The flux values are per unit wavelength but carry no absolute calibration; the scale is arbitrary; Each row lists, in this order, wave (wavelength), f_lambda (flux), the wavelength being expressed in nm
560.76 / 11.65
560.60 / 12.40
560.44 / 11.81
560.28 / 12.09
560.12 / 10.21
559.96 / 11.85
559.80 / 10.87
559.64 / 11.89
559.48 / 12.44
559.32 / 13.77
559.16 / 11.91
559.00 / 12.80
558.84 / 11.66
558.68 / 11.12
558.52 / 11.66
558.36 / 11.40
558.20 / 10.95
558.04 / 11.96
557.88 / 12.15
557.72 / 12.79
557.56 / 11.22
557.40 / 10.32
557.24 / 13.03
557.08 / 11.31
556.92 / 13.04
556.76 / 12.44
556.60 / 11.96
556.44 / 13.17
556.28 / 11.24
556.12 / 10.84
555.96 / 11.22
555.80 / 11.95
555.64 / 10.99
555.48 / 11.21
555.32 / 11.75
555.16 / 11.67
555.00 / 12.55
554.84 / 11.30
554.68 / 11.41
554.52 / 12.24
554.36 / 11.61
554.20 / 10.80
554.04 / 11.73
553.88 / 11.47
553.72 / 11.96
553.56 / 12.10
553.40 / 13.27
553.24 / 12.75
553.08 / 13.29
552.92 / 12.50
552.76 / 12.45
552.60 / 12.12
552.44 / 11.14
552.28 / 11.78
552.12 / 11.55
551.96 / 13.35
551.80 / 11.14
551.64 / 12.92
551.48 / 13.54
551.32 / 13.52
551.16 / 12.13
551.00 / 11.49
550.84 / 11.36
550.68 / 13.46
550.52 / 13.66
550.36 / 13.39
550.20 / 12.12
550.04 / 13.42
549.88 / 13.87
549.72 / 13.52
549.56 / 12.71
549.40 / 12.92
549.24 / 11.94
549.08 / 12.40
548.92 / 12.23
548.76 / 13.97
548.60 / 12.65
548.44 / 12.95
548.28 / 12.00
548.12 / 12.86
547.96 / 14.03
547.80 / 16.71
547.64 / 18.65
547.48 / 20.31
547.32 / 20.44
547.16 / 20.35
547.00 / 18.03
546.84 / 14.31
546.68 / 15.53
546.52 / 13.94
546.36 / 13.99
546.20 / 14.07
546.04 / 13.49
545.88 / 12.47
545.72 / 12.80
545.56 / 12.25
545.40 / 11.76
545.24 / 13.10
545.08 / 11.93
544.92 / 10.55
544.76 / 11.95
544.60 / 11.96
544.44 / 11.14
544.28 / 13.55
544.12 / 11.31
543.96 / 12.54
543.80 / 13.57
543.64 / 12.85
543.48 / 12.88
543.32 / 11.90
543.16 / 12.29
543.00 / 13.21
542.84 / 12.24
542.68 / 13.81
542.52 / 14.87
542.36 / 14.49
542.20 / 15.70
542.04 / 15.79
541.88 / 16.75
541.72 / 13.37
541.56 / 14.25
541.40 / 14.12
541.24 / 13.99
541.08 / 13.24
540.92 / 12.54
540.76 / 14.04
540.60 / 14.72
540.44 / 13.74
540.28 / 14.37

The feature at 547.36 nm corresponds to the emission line [O III]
